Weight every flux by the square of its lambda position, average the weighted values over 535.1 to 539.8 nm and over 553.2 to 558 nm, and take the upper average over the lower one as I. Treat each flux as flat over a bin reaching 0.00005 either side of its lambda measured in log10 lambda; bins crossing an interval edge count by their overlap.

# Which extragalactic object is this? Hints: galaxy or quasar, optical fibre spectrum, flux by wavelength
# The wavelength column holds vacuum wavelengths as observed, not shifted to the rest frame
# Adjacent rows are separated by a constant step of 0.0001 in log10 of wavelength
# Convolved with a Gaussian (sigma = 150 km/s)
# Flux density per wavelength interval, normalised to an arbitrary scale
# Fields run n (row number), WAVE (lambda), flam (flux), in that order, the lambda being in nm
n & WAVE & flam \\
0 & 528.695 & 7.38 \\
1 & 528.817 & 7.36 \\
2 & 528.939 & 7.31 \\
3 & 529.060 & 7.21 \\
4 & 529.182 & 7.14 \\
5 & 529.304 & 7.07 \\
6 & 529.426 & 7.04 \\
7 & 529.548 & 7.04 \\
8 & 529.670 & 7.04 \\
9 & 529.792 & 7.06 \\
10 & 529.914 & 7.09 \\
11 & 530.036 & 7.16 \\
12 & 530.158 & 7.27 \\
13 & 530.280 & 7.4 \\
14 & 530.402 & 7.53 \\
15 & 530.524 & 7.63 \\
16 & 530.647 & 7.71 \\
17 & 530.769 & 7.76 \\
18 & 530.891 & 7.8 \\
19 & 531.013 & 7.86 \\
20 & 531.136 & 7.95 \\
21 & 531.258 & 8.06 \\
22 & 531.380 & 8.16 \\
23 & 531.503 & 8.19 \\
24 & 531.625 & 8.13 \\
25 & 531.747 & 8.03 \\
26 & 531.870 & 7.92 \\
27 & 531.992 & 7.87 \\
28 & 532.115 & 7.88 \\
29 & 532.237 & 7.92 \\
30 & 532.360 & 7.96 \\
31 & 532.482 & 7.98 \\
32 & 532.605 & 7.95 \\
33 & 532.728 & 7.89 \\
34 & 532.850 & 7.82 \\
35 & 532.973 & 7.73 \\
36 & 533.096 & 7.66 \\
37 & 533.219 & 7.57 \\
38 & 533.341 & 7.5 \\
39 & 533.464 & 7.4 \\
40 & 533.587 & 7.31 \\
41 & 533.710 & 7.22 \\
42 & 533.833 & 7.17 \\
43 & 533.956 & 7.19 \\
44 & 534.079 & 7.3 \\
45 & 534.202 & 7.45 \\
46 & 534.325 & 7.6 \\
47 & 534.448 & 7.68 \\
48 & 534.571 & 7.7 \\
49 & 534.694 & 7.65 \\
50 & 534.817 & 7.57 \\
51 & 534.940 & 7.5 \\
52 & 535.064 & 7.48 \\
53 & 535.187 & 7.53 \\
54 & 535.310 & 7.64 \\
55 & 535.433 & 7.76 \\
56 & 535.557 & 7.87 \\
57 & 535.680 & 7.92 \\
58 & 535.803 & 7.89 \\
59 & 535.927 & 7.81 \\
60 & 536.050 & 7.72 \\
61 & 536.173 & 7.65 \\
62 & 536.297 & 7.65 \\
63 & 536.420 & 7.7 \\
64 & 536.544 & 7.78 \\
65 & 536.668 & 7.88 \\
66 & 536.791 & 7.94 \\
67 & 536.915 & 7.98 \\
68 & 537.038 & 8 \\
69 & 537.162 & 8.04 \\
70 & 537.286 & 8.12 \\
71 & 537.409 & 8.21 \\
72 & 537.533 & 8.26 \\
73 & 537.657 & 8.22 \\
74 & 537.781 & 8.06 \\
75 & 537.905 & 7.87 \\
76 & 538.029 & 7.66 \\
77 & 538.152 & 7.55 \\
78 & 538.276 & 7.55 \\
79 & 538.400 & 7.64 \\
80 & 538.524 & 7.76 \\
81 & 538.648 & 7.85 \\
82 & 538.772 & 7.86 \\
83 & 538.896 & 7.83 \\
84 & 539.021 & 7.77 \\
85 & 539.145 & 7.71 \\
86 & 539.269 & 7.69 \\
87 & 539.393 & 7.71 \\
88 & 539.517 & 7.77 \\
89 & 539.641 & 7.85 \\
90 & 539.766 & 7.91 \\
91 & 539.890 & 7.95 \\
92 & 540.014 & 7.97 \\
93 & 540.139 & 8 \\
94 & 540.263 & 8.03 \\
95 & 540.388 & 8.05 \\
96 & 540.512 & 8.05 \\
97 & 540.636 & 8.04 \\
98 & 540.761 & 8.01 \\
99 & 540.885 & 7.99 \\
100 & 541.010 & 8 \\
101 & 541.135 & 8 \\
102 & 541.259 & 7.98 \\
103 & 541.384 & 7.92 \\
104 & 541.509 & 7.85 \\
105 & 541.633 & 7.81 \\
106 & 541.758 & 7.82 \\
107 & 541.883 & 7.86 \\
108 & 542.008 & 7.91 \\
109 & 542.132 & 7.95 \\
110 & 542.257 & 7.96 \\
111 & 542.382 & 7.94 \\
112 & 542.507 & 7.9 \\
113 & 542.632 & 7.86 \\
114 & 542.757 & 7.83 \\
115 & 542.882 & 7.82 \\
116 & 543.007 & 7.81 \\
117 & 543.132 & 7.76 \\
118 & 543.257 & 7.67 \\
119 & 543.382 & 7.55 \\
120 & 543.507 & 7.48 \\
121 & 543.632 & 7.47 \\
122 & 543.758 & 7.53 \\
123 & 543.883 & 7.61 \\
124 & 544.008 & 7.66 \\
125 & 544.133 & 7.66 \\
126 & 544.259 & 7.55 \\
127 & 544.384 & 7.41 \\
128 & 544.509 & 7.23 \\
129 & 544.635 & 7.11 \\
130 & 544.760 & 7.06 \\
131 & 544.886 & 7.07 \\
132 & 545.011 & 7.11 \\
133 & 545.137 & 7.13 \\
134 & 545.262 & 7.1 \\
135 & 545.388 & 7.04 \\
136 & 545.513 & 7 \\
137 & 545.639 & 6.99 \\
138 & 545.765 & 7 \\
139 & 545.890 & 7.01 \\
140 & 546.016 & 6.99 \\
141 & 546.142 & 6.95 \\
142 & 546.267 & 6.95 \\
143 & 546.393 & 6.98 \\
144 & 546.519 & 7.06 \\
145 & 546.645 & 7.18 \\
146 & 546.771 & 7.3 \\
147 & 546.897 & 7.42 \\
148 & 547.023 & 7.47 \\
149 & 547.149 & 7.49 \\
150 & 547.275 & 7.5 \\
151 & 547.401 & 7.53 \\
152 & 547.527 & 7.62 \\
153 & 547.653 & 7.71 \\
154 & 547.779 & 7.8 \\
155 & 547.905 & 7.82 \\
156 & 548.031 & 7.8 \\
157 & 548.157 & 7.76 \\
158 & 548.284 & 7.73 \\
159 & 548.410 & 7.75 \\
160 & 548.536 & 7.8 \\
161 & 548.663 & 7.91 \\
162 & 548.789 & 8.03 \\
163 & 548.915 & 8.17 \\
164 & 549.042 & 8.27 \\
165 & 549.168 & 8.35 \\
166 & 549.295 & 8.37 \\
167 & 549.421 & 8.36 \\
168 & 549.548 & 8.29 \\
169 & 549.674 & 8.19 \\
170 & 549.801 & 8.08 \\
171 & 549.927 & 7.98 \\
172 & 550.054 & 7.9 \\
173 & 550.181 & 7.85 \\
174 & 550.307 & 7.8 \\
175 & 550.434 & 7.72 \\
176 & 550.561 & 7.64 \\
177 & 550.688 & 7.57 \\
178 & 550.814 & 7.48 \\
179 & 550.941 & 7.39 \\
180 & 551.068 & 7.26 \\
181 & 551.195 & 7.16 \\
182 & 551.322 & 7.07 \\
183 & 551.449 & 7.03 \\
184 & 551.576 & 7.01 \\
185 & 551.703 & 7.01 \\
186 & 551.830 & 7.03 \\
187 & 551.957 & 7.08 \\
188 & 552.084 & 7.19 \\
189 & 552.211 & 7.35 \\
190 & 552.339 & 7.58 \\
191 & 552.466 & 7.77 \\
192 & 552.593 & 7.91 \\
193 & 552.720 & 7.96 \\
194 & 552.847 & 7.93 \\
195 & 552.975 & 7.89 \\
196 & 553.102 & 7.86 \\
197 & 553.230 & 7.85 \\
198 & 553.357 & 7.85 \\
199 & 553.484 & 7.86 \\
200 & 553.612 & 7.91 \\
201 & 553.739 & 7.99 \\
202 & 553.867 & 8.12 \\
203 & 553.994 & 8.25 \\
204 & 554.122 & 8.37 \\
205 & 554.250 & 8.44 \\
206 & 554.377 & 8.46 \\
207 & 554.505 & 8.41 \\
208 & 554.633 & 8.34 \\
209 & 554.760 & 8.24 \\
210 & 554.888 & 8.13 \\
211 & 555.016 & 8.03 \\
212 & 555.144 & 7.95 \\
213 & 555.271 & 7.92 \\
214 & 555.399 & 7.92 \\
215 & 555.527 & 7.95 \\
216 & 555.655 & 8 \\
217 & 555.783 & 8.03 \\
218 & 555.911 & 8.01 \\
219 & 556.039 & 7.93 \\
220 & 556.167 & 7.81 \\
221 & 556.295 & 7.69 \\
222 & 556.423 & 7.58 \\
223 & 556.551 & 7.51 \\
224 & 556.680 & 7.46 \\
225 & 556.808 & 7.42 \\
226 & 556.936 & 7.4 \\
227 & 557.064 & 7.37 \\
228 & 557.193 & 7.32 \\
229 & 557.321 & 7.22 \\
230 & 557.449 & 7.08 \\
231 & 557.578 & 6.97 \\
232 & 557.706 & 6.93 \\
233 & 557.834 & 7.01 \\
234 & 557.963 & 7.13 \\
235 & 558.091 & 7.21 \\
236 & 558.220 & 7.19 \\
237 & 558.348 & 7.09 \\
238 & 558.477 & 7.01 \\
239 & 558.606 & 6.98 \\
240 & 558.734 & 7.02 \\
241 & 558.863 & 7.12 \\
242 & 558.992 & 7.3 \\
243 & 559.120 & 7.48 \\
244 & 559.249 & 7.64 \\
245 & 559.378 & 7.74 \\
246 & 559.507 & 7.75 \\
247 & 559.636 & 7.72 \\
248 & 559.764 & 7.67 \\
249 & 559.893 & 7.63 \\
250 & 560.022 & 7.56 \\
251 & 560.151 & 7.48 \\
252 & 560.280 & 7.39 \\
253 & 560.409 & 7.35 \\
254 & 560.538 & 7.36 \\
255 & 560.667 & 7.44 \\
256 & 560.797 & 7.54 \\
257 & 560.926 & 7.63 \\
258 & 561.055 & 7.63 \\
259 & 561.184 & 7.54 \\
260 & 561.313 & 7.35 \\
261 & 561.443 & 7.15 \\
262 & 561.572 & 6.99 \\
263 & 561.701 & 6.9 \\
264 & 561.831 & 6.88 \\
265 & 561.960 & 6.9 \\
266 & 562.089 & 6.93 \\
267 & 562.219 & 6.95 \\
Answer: 1.06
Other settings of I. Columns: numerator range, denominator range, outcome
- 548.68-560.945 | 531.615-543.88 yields 1.05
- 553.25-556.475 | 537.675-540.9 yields 1.08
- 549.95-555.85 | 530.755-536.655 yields 1.08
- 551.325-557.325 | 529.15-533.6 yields 1.11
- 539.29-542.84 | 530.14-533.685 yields 1.05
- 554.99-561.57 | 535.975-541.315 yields 1.02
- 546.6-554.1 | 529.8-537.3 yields 1.07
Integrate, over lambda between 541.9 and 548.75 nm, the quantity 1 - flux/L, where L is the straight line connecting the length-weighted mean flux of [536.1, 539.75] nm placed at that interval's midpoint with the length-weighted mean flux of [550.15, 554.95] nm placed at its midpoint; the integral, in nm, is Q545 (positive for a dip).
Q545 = 0.27 nm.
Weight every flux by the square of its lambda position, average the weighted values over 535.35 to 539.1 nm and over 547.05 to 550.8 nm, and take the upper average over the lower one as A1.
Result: 1.05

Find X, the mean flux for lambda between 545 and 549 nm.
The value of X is 7.42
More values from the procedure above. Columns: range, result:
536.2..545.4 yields 7.76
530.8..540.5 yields 7.79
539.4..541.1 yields 7.96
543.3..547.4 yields 7.26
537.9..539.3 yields 7.72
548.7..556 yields 7.85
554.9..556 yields 7.98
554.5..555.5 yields 8.1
